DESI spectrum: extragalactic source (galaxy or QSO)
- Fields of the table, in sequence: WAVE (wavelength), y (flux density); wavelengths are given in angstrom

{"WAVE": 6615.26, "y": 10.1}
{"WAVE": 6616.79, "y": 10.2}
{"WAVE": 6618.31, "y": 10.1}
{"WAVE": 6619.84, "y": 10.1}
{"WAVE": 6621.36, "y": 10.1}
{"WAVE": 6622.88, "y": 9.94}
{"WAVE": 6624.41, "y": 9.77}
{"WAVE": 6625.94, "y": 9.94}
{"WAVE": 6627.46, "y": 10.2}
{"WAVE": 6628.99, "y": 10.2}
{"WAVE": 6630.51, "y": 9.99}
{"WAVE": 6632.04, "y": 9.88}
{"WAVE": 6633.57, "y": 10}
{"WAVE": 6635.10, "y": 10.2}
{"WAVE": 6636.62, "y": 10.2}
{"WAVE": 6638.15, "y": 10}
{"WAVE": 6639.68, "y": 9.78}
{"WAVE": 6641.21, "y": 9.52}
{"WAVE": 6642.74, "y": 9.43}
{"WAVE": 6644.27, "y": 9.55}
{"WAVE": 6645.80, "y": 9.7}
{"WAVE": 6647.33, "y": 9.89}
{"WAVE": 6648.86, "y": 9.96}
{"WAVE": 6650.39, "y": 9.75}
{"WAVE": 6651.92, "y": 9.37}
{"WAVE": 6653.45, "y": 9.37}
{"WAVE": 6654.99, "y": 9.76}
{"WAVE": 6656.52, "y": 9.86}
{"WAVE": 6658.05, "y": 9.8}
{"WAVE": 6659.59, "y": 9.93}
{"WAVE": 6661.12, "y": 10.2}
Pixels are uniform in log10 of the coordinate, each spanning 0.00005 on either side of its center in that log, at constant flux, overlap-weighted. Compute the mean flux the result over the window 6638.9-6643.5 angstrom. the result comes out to 9.57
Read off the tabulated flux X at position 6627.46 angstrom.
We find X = 10.2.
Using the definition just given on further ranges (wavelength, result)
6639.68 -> 9.78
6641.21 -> 9.52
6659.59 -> 9.93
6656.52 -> 9.86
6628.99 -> 10.2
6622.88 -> 9.94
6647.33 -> 9.89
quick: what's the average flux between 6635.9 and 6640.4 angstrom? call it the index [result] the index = 9.99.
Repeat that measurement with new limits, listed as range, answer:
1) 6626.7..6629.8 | 10.2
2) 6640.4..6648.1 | 9.62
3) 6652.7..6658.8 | 9.69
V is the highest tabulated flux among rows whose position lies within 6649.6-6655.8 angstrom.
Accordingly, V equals 9.76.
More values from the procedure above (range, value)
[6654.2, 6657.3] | 9.86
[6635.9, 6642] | 10.2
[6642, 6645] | 9.55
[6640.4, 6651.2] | 9.96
